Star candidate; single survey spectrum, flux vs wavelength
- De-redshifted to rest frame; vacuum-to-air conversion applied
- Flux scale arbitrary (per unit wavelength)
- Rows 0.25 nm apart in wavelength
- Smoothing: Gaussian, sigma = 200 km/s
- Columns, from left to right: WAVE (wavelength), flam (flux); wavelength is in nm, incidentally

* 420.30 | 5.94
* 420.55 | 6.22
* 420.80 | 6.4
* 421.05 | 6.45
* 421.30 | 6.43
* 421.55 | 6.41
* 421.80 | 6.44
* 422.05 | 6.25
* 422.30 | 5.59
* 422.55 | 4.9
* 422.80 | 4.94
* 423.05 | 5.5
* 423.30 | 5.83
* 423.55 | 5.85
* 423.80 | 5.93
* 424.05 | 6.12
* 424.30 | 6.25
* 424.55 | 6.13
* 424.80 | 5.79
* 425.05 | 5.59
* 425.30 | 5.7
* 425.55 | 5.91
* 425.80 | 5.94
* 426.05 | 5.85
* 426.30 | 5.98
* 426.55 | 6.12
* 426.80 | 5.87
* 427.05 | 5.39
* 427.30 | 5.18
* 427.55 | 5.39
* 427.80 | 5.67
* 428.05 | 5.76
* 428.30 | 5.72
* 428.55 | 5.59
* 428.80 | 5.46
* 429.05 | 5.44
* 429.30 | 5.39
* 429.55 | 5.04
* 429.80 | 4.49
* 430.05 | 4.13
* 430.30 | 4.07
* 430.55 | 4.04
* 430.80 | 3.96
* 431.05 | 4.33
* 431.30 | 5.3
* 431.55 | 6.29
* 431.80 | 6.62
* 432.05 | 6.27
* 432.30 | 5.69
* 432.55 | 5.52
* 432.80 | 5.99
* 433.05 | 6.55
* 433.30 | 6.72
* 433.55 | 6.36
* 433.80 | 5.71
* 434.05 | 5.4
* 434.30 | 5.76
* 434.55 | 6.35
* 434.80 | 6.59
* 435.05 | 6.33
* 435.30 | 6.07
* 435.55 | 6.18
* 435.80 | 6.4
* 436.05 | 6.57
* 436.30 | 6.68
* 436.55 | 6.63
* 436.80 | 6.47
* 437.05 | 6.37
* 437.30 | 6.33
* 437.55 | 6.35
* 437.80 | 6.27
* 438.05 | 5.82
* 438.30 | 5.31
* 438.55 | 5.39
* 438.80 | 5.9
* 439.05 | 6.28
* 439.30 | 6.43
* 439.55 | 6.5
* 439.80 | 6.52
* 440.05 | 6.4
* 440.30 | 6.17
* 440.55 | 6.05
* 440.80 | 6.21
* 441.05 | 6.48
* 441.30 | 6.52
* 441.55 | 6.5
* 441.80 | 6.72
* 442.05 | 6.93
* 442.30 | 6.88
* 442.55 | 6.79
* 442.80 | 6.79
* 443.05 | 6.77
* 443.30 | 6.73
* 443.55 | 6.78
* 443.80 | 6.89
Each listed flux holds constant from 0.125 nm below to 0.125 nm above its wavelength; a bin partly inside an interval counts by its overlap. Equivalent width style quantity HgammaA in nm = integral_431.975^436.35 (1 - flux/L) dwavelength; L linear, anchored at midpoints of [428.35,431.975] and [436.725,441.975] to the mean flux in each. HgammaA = -0.47 nm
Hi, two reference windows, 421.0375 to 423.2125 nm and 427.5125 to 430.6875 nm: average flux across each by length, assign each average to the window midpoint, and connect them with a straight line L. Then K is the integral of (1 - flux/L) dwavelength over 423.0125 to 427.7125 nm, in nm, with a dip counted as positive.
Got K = -0.27 nm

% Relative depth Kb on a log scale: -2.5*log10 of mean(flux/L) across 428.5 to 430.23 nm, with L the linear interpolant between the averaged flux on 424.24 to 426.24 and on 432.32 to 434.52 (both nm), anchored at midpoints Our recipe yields 0.18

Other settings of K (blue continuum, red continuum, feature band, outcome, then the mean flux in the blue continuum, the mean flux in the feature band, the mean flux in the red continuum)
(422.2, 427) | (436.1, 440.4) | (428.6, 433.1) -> 0.56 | 5.77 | 5.24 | 6.23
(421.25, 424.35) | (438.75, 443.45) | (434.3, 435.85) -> 0.01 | 5.86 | 6.27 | 6.51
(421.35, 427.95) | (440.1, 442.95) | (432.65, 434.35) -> 0.03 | 5.8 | 6.08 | 6.55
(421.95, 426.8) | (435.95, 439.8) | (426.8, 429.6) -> 0.20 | 5.8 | 5.49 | 6.23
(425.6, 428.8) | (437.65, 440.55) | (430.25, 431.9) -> 0.25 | 5.7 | 4.96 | 6.09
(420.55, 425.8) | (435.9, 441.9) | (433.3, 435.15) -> 0.02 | 5.93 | 6.11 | 6.28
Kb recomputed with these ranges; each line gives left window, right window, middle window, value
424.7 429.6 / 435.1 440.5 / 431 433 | 0.02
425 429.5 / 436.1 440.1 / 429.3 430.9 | 0.31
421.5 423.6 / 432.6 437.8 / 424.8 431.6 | 0.12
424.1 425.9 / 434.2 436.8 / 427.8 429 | 0.08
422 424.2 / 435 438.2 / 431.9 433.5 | 0.00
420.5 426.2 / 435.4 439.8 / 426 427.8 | 0.06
